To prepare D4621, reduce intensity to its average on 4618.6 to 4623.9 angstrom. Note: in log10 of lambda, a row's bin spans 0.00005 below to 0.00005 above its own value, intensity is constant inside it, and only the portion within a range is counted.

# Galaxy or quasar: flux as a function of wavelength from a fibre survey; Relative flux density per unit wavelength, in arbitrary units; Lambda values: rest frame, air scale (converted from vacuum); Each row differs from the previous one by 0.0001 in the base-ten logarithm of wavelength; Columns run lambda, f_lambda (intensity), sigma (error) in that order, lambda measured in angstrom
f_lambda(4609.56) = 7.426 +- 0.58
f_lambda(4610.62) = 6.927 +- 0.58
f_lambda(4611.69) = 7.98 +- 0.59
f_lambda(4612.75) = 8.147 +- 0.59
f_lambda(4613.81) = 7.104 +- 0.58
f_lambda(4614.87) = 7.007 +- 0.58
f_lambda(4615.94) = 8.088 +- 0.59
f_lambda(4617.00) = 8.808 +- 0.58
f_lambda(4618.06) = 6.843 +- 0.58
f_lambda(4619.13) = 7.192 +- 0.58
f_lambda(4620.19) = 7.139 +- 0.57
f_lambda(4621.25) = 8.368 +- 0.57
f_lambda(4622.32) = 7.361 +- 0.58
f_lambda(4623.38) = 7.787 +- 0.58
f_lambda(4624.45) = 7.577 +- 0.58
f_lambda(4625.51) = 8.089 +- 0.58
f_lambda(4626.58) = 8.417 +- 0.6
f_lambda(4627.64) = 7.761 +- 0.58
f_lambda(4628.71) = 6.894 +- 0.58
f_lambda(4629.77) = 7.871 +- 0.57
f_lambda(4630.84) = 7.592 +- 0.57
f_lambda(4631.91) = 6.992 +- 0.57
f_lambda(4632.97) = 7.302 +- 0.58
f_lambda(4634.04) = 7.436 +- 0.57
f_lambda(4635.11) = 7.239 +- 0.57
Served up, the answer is 7.58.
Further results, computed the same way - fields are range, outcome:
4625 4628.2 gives 8.07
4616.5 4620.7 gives 7.49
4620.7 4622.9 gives 7.86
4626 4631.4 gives 7.7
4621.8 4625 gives 7.59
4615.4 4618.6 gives 7.89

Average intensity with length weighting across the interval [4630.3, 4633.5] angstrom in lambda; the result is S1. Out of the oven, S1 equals 7.29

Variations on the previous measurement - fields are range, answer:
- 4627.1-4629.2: 7.35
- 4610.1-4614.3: 7.54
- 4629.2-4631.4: 7.7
